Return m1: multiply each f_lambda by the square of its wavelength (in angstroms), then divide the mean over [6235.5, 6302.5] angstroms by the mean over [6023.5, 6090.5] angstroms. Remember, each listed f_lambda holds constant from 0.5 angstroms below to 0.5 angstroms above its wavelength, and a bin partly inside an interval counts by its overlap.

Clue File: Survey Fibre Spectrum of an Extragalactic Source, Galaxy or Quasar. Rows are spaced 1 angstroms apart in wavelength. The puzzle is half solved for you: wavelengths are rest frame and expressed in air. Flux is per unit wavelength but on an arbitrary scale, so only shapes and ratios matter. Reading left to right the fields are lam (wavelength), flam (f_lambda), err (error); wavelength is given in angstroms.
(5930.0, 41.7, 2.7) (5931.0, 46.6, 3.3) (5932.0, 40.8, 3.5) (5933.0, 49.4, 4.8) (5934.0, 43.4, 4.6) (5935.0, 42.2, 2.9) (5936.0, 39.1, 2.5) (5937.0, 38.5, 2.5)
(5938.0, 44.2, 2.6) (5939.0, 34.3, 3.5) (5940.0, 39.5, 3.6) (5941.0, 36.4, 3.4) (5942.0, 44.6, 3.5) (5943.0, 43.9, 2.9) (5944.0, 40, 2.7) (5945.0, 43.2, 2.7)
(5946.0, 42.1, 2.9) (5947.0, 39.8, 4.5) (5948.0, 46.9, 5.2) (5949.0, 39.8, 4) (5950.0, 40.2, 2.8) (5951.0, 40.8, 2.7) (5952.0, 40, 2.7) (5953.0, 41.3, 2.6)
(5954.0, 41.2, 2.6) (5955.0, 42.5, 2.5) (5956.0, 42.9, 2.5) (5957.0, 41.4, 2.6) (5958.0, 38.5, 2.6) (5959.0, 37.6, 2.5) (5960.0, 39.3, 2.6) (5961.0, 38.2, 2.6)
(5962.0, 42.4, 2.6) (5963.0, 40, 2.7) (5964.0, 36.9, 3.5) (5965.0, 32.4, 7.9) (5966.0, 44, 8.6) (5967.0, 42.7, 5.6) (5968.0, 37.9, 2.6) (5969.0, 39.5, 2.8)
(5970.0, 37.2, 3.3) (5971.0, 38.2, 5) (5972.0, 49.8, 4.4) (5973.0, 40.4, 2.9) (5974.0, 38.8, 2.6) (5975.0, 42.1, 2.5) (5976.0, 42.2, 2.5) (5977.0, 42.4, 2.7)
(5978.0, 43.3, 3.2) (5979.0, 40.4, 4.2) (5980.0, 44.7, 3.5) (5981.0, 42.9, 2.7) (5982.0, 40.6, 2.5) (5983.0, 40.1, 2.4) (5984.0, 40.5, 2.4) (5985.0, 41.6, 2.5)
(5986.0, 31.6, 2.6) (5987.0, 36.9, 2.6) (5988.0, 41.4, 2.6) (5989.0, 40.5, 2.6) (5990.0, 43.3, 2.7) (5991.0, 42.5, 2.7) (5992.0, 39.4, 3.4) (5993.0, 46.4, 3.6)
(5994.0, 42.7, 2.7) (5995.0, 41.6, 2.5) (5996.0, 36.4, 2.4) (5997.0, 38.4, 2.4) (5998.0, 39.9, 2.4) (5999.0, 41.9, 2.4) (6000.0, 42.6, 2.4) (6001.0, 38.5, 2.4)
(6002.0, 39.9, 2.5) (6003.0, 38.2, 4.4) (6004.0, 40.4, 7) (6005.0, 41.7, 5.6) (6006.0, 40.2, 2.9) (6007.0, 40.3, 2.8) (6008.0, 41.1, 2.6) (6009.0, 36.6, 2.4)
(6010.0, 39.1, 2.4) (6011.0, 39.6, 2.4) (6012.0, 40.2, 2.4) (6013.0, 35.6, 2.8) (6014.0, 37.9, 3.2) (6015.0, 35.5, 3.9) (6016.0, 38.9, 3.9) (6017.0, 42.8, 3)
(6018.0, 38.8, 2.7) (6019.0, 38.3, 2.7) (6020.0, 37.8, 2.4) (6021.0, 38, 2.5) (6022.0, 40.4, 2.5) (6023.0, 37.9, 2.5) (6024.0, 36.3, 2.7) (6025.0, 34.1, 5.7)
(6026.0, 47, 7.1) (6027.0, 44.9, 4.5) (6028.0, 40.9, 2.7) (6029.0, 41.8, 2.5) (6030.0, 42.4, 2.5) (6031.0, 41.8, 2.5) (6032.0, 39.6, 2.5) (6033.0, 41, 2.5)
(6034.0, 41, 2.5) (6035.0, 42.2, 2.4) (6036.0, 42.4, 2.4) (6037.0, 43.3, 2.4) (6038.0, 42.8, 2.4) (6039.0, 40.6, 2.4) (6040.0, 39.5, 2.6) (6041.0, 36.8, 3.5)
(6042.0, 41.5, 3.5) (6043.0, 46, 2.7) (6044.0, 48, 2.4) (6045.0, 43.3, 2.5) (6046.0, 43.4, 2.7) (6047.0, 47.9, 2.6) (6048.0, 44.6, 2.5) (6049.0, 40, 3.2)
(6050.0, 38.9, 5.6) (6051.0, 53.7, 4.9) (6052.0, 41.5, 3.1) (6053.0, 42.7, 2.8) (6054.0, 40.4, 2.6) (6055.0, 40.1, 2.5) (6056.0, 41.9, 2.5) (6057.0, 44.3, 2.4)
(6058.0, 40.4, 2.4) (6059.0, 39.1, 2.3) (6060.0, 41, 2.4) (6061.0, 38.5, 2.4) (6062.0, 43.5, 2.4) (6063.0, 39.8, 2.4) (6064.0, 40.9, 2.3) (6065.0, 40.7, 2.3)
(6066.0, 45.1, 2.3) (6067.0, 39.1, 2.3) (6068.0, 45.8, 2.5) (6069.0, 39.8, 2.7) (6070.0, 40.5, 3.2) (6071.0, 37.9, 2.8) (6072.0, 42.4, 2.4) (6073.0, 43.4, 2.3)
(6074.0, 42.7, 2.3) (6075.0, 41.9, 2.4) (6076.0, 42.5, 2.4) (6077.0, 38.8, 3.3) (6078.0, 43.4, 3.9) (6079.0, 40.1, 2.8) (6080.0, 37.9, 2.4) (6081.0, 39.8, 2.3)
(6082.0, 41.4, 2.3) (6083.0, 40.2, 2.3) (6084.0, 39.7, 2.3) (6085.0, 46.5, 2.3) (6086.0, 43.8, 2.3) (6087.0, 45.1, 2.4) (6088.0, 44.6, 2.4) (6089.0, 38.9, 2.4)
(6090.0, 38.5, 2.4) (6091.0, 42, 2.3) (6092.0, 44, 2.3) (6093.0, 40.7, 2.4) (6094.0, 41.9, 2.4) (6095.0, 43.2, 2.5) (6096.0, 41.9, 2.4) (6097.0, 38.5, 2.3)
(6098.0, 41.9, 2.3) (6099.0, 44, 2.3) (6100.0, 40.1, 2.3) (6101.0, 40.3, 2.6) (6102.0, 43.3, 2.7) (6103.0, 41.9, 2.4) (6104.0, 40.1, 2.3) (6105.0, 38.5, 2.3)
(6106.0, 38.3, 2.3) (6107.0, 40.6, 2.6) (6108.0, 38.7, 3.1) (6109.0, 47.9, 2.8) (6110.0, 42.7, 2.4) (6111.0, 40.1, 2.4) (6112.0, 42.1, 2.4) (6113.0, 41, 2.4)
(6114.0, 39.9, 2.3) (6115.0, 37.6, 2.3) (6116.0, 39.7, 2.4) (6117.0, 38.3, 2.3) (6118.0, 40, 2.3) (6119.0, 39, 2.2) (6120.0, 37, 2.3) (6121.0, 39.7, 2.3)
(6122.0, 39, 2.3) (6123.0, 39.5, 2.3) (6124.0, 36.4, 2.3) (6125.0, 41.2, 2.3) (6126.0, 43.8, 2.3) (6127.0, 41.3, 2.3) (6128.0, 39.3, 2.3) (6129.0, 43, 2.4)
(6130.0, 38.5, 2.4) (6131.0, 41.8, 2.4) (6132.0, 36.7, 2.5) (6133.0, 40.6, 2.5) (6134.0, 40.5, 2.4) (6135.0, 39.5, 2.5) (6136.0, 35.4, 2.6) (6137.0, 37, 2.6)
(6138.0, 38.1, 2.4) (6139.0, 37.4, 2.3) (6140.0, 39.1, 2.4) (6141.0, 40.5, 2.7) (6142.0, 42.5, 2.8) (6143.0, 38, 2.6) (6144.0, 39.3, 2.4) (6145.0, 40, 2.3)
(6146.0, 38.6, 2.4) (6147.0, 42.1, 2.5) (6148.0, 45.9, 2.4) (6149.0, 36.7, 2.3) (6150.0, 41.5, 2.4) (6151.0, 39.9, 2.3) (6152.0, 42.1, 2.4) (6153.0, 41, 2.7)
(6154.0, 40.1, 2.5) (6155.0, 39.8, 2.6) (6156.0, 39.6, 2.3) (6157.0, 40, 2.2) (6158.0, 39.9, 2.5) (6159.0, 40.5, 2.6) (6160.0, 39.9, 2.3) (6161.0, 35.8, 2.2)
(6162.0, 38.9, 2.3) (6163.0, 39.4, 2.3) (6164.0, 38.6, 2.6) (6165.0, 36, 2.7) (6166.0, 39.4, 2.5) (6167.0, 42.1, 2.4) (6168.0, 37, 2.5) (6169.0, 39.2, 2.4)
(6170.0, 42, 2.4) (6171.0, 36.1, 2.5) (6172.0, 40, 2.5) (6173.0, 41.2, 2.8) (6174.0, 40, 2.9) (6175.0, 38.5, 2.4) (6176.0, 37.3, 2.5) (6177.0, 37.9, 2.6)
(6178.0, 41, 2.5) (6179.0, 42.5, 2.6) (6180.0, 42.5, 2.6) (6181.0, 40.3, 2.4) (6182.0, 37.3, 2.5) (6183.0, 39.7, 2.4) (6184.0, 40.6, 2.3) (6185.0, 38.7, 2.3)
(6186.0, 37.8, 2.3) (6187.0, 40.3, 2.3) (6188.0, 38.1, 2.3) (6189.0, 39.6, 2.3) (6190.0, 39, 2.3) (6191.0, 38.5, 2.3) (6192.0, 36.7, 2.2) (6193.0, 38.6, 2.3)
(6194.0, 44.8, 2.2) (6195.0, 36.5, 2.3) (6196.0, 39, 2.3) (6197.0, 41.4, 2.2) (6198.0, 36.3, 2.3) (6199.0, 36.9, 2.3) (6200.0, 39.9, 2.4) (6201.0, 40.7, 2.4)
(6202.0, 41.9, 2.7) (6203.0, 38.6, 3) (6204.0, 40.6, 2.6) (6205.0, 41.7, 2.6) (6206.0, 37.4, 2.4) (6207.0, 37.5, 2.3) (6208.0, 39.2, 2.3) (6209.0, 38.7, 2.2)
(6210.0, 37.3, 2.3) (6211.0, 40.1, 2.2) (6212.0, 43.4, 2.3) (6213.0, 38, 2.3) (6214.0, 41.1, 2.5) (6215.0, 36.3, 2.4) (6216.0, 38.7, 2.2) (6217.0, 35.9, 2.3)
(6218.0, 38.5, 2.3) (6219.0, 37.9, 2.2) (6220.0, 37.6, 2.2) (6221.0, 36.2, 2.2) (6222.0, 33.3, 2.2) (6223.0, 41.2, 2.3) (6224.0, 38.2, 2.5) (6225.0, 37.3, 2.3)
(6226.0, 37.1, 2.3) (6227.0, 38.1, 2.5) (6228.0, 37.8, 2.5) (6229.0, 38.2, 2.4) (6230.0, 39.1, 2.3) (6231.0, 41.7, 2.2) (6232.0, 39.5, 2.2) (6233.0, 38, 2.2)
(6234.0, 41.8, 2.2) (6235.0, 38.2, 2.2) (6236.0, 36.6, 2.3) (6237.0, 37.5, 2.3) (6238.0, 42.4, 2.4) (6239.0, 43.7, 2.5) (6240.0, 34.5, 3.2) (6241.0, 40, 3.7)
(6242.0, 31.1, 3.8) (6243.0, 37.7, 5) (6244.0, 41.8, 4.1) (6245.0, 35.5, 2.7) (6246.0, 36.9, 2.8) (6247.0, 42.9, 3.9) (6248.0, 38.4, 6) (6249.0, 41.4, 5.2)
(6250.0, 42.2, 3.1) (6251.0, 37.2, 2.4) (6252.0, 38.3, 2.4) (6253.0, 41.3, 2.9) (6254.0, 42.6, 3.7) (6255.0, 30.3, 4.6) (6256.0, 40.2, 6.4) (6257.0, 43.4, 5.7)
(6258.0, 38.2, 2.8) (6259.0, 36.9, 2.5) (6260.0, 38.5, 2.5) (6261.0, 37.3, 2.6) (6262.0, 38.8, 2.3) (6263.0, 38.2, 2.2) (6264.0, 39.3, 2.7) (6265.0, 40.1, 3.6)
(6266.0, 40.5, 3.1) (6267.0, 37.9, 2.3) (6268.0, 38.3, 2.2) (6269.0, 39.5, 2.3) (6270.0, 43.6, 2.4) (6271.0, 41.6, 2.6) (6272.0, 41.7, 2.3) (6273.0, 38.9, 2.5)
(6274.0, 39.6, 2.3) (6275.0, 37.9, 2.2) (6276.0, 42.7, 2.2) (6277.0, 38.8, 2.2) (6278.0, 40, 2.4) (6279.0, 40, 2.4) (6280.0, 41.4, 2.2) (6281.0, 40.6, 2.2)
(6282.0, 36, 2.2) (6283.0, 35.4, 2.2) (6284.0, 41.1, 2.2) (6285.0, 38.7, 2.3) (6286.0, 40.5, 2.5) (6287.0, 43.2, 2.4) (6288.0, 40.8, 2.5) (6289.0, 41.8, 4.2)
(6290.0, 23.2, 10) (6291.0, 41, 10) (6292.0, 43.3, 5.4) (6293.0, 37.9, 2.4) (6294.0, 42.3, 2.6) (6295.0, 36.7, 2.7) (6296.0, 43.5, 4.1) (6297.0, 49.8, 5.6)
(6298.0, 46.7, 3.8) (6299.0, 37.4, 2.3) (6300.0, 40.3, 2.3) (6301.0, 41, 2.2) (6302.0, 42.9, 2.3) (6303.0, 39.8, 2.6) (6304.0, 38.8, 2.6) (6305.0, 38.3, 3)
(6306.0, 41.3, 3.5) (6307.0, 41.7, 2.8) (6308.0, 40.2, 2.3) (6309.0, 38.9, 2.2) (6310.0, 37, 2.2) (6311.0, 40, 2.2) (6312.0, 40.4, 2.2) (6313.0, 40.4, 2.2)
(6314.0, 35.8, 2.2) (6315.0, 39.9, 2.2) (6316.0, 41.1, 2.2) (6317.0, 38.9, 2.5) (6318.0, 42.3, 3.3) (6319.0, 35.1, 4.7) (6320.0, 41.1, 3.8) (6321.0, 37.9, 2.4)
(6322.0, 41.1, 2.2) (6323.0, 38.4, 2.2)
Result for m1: 1.01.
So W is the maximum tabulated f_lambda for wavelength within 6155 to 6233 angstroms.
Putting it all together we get 44.8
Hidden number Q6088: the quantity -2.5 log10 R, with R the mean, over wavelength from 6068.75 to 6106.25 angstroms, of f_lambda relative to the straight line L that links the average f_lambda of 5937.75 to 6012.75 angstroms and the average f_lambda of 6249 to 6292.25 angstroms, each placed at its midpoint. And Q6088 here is -0.03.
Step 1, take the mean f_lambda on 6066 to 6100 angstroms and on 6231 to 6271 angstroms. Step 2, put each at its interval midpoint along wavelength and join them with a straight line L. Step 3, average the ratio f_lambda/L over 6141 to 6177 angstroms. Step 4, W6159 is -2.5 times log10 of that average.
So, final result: 0.02 mag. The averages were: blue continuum 41.6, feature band 39.7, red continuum 39.1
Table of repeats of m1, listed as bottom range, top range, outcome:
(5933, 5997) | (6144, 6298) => 1.05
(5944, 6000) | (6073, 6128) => 1.05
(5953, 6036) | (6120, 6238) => 1.04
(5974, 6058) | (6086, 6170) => 1.02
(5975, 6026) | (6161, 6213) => 1.05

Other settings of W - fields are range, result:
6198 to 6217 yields 43.4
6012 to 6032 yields 47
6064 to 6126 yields 47.9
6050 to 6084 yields 53.7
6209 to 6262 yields 43.7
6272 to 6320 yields 49.8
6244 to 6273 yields 43.6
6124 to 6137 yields 43.8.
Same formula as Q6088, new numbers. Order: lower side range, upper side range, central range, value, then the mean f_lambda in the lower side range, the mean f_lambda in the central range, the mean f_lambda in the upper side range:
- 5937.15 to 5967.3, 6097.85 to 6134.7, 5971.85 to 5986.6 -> -0.018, 40.5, 41.2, 40.4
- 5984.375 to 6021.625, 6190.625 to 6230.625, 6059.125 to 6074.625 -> -0.054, 39.6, 41.4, 38.7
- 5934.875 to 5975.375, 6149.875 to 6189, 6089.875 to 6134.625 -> -0.021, 40.5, 40.6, 39.5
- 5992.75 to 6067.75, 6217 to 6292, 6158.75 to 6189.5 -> 0.010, 41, 39.3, 38.9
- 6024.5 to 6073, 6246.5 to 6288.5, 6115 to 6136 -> 0.042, 42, 39.6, 39.6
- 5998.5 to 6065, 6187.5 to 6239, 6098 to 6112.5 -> -0.034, 40.9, 41.3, 38.8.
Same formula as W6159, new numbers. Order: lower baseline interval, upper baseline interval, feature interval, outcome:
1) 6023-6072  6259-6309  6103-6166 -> 0.036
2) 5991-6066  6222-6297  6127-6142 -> 0.023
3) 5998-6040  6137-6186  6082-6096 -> -0.062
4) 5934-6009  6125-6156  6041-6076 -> -0.052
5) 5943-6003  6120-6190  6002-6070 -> -0.019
